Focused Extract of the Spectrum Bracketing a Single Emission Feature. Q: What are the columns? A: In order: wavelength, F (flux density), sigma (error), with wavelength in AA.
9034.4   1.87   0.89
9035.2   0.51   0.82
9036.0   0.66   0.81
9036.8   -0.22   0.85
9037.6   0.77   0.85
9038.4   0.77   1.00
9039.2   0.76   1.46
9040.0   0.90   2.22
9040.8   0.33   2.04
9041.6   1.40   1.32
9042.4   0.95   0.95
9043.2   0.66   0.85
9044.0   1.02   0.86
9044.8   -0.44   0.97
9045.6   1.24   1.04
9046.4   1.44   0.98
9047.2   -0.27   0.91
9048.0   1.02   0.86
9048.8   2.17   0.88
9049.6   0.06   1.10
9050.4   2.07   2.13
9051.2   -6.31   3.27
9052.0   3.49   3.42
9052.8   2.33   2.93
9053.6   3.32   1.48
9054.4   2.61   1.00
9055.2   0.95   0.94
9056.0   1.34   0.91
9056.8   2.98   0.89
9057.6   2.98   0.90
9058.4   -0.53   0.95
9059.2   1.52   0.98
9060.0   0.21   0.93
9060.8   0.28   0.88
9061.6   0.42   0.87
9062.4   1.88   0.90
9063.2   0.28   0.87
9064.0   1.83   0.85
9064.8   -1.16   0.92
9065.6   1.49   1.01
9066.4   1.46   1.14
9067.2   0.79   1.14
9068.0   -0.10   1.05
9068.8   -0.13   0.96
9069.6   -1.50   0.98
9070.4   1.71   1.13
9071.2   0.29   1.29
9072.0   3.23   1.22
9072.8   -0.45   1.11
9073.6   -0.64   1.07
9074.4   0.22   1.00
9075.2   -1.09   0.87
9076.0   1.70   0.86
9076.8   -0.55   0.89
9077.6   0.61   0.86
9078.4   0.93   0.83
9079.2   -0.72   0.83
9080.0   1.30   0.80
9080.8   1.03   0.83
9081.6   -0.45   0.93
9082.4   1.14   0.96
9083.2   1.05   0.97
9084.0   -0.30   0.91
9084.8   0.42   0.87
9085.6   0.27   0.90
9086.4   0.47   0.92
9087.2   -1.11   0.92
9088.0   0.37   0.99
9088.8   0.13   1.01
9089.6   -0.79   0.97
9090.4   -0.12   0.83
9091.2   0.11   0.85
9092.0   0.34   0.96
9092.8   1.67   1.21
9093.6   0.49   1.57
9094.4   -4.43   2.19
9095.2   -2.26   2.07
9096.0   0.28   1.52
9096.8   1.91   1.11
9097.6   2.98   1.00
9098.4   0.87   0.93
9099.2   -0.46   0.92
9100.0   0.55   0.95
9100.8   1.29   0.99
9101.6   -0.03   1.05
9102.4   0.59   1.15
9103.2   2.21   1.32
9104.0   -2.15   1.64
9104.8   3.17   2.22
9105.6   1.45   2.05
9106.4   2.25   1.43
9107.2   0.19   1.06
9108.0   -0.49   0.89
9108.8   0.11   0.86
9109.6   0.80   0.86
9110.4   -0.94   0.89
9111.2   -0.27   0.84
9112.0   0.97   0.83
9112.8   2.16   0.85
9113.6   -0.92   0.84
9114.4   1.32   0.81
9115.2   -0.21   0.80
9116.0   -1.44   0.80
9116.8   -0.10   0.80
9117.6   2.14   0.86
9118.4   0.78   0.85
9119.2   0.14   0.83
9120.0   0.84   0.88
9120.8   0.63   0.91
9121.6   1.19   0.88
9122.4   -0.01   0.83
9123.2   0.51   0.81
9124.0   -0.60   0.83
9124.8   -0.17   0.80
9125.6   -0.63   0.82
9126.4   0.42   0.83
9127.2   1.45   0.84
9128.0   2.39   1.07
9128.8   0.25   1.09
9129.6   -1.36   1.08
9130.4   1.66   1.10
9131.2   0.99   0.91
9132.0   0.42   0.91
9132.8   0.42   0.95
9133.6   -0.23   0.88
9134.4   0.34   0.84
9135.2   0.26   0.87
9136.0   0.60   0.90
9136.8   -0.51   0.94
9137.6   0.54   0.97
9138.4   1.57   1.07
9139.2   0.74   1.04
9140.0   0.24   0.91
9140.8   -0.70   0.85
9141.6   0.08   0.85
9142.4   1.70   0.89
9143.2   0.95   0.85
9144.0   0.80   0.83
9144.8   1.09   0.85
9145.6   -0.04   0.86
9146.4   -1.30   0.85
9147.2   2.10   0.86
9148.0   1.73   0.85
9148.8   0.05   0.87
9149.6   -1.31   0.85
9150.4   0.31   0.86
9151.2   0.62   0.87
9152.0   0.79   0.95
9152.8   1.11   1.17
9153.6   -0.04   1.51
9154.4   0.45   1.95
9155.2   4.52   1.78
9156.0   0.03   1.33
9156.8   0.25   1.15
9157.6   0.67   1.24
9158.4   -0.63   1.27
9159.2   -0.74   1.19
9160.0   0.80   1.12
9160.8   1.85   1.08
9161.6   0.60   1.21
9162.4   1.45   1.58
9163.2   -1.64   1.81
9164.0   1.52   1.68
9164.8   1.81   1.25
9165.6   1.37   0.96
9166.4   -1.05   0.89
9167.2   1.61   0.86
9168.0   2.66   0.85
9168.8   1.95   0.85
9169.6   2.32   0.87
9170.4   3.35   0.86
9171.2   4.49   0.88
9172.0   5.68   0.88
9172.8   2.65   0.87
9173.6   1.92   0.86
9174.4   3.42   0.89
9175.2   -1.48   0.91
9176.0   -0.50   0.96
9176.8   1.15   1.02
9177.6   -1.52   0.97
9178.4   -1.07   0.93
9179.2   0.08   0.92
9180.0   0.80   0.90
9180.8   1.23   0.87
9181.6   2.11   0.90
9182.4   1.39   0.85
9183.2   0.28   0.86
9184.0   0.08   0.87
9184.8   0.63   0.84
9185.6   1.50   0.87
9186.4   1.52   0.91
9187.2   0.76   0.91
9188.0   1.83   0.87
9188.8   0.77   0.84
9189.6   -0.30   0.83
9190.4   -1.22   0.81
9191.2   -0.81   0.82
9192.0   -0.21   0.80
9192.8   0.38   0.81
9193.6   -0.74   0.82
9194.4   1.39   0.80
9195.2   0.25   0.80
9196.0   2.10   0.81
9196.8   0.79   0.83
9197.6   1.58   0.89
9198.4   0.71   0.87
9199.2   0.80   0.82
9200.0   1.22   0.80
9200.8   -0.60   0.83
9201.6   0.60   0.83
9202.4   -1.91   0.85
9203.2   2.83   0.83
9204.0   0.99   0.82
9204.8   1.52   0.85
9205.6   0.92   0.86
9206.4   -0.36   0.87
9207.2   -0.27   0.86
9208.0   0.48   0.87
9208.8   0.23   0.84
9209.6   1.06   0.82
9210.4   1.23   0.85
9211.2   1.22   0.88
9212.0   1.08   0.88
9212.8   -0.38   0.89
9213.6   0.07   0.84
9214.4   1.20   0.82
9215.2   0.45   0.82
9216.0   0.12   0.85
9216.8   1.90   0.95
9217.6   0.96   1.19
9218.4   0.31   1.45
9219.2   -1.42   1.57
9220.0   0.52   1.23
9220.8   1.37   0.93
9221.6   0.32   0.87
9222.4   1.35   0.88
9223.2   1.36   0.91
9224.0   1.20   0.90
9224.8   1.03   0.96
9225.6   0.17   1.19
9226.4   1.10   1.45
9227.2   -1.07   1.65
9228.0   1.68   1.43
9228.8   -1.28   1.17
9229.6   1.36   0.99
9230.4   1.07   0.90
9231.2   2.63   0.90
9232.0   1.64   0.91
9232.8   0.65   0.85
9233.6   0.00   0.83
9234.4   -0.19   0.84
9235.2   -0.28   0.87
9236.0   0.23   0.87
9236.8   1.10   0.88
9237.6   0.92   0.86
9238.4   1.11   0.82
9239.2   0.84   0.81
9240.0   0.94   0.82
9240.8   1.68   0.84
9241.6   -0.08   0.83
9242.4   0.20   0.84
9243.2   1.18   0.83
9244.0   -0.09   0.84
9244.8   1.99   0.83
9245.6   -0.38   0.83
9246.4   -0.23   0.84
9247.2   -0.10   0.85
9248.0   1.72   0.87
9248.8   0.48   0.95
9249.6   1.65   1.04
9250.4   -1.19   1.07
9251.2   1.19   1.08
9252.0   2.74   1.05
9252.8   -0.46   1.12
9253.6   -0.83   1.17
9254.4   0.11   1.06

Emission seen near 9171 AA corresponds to H-gamma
